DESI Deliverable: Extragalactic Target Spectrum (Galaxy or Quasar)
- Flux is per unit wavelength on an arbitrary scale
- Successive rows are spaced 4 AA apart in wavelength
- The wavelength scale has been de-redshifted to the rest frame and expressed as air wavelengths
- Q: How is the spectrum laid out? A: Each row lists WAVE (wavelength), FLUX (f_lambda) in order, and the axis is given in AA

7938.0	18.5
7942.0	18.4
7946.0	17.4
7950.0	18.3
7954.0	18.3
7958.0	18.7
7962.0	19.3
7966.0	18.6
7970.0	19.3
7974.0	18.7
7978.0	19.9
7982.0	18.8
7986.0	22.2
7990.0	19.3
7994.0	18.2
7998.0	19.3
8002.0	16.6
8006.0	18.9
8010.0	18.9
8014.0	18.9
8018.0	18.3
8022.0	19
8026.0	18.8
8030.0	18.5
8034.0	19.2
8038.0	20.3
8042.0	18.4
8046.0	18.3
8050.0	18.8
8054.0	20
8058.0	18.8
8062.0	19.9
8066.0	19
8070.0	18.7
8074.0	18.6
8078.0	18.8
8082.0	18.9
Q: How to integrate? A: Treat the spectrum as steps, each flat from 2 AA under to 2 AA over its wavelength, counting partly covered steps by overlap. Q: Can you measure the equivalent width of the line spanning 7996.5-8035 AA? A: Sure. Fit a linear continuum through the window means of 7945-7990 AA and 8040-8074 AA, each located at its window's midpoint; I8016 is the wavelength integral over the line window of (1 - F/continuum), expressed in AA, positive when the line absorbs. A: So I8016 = 0.8 AA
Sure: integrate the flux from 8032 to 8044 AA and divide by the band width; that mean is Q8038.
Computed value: 19.3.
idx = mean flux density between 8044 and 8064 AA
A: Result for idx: 19.2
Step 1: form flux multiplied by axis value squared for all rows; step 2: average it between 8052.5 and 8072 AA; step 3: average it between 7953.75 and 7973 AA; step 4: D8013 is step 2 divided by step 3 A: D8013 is 1.0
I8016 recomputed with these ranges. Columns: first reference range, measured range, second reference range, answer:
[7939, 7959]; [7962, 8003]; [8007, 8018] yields -1.43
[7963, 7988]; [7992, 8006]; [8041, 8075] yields 0.90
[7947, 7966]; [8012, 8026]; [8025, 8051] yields 0.07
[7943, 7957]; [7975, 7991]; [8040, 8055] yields -1.47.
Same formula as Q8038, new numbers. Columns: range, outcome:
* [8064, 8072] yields 18.9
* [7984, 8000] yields 19.8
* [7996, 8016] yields 18.5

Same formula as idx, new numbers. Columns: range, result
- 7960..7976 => 19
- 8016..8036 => 18.8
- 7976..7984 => 19.4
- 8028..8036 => 18.9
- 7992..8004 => 18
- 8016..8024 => 18.6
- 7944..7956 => 18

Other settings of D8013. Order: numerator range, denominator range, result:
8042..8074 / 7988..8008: 1.04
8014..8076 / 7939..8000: 1.02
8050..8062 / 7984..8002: 1.02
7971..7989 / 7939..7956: 1.10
